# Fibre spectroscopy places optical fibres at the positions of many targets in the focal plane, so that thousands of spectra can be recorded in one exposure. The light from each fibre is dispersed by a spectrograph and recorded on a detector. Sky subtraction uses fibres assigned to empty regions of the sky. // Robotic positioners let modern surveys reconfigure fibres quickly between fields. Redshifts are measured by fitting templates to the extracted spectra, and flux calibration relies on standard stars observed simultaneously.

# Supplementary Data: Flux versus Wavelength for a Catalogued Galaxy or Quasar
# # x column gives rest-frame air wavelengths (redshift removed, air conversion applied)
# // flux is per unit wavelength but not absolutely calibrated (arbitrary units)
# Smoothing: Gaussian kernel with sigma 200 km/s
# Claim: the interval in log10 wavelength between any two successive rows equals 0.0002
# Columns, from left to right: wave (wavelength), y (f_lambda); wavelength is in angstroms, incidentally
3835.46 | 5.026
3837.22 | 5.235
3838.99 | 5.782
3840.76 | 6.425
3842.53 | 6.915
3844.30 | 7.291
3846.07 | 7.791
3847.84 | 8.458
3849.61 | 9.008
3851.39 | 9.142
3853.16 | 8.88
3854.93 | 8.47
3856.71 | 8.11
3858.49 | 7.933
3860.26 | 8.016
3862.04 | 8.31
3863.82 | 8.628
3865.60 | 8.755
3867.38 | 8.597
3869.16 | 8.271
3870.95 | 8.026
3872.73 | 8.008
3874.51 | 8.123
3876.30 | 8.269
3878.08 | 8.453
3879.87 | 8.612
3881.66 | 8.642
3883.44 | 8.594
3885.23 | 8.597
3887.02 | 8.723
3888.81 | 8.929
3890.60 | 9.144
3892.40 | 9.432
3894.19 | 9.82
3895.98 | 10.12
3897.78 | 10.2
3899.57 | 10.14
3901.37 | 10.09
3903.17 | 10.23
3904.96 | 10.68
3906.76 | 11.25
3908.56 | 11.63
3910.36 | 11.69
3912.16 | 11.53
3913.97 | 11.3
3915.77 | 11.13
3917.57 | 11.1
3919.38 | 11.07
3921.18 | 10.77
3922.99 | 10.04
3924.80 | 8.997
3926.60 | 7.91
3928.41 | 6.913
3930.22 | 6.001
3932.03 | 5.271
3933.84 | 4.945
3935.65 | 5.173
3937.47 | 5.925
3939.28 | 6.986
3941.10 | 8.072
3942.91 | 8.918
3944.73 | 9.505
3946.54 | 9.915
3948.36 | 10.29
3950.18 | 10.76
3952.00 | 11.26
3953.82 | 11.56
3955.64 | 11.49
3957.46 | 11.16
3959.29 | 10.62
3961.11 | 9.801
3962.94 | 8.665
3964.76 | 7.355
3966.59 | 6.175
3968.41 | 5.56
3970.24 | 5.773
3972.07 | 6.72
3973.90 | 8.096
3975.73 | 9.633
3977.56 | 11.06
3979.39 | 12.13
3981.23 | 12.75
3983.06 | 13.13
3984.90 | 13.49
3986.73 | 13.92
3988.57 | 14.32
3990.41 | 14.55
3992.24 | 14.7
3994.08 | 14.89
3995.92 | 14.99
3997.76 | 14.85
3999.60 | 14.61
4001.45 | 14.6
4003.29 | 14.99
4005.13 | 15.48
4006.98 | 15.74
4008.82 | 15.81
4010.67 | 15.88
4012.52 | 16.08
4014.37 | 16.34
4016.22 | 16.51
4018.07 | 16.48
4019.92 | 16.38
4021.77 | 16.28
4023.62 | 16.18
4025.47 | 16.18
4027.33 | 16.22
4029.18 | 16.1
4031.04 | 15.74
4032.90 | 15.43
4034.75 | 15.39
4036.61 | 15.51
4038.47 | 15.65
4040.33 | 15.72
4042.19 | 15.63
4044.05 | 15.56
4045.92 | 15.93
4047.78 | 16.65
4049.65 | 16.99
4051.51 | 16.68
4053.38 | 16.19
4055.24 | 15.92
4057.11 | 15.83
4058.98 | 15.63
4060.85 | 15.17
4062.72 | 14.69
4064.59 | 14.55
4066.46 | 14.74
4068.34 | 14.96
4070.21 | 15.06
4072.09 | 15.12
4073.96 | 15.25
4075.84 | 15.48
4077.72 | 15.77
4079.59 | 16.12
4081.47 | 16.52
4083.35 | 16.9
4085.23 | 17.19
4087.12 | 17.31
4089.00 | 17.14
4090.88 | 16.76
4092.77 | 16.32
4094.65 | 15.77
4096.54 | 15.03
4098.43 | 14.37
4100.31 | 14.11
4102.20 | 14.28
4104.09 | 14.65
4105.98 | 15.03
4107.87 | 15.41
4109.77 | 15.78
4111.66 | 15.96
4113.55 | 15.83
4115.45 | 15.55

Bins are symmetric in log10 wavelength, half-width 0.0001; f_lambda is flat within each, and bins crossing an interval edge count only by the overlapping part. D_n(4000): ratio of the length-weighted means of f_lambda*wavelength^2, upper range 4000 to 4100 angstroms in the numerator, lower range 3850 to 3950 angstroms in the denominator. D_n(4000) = 1.90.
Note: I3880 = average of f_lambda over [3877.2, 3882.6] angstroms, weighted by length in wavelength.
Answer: 8.57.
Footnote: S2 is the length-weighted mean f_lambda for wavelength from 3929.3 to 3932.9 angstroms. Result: 5.64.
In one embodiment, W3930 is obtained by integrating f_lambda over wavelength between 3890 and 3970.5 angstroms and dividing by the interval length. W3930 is 9.28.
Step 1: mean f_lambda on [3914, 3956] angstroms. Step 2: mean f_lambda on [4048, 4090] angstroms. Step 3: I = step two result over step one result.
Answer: 1.79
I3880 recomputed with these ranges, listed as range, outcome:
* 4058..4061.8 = 15.4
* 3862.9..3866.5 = 8.69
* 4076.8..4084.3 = 16.3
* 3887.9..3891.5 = 9.03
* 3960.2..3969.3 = 7.52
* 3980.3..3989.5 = 13.5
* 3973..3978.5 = 9.62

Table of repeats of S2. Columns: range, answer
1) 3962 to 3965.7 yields 8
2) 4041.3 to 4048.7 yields 15.9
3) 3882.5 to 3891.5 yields 8.8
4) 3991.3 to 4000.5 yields 14.8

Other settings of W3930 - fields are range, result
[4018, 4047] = 15.9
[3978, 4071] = 15.3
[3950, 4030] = 13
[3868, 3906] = 9.11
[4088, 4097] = 16.3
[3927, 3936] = 5.82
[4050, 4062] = 15.9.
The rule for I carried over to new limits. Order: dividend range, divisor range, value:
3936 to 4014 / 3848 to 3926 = 1.22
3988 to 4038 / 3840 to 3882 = 1.90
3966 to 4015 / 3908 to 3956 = 1.39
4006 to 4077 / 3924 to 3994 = 1.65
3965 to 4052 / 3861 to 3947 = 1.58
